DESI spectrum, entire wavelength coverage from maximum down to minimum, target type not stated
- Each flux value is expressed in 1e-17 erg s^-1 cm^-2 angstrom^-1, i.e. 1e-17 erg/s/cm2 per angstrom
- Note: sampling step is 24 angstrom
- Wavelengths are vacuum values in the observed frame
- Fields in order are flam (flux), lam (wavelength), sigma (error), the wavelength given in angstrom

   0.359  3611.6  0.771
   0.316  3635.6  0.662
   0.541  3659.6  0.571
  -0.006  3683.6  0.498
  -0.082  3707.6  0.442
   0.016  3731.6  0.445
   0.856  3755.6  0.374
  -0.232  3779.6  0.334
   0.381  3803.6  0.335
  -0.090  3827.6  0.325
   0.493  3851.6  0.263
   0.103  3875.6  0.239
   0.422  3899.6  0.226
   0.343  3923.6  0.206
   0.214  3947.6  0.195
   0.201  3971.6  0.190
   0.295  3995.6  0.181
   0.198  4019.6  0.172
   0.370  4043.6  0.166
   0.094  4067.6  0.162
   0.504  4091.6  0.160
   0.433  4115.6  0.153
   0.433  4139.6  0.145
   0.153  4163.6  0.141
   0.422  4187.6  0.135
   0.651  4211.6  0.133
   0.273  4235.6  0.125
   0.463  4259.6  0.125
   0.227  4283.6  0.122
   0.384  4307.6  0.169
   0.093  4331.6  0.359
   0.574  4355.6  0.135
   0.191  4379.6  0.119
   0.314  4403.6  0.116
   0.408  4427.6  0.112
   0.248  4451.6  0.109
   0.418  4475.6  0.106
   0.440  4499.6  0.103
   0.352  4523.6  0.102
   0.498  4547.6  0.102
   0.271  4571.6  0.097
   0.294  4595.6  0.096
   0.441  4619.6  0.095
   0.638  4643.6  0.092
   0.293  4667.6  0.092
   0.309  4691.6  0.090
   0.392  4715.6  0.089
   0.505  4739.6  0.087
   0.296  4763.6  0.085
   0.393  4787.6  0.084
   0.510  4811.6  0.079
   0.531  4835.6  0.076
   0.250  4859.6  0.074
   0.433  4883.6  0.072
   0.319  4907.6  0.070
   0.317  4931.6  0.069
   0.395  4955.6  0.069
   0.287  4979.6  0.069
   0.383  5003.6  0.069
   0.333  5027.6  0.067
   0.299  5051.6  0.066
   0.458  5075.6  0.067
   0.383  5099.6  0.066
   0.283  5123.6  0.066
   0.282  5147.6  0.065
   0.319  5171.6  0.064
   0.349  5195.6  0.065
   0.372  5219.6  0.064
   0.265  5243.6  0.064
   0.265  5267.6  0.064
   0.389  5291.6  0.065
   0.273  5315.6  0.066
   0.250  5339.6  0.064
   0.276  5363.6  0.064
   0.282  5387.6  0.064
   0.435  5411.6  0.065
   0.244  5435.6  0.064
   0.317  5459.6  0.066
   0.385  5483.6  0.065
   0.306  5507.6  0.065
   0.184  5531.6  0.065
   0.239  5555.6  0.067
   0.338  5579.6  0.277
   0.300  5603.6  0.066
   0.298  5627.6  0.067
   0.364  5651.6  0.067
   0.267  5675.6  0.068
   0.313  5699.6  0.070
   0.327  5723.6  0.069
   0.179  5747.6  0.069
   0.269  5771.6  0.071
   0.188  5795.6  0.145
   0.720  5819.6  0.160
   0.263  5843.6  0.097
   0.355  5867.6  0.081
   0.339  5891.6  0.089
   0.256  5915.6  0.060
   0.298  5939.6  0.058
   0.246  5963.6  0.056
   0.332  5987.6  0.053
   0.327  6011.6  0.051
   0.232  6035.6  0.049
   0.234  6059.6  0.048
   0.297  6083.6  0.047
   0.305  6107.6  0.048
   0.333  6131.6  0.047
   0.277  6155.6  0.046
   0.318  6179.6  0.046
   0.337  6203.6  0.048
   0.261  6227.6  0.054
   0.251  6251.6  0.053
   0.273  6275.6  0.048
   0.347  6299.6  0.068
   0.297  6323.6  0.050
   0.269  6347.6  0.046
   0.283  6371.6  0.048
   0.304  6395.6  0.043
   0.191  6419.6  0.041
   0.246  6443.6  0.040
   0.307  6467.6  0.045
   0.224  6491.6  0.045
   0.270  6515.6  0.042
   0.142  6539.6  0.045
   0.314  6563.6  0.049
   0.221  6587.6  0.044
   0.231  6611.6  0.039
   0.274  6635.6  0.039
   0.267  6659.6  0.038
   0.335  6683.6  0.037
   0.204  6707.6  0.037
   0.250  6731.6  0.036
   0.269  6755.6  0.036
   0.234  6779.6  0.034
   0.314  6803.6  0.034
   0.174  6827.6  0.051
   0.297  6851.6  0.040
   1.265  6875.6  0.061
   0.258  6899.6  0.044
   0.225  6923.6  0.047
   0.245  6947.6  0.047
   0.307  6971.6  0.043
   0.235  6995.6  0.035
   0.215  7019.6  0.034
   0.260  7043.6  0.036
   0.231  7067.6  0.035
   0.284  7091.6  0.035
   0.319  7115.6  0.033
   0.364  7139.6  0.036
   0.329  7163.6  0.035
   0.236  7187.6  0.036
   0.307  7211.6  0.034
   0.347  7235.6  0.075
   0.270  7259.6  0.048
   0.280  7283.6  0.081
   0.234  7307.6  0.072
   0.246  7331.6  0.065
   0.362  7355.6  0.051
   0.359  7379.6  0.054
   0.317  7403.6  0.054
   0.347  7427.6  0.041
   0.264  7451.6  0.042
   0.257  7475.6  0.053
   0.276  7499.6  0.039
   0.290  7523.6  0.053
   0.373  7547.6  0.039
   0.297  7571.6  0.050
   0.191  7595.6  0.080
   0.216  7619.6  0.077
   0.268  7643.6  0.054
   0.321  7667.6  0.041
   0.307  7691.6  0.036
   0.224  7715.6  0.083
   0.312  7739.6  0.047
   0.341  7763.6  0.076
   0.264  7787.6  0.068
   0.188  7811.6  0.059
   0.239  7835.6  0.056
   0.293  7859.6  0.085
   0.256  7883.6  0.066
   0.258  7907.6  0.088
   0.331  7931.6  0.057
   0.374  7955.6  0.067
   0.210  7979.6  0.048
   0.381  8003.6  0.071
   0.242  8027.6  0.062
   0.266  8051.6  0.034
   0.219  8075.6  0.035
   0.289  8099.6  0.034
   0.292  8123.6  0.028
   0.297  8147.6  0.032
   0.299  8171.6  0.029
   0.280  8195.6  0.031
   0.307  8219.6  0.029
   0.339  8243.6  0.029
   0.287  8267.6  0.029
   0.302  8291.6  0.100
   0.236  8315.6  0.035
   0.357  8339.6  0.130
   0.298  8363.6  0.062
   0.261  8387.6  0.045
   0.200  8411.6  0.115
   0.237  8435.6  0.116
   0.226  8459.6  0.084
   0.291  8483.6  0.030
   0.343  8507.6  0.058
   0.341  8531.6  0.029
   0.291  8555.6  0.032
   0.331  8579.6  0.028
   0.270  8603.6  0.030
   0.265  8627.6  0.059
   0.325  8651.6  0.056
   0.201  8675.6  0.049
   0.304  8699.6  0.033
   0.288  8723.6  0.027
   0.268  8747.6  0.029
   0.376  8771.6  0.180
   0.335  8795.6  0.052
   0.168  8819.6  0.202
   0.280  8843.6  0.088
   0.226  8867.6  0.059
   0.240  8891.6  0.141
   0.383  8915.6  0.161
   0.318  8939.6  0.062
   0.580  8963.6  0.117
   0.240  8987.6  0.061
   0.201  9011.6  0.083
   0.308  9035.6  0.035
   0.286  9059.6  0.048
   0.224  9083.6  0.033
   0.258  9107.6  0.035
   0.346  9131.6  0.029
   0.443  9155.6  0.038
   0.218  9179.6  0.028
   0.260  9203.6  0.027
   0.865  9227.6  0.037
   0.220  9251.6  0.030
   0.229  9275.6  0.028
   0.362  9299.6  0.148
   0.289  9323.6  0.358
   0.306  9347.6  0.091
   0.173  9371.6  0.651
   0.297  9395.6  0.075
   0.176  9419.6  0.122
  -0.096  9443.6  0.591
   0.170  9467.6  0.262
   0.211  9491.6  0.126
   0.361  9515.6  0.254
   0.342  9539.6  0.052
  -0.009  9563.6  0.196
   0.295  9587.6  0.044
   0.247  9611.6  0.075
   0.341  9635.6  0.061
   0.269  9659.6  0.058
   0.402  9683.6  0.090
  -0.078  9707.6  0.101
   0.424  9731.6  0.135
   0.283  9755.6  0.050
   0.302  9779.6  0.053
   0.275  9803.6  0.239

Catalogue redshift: 0.844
